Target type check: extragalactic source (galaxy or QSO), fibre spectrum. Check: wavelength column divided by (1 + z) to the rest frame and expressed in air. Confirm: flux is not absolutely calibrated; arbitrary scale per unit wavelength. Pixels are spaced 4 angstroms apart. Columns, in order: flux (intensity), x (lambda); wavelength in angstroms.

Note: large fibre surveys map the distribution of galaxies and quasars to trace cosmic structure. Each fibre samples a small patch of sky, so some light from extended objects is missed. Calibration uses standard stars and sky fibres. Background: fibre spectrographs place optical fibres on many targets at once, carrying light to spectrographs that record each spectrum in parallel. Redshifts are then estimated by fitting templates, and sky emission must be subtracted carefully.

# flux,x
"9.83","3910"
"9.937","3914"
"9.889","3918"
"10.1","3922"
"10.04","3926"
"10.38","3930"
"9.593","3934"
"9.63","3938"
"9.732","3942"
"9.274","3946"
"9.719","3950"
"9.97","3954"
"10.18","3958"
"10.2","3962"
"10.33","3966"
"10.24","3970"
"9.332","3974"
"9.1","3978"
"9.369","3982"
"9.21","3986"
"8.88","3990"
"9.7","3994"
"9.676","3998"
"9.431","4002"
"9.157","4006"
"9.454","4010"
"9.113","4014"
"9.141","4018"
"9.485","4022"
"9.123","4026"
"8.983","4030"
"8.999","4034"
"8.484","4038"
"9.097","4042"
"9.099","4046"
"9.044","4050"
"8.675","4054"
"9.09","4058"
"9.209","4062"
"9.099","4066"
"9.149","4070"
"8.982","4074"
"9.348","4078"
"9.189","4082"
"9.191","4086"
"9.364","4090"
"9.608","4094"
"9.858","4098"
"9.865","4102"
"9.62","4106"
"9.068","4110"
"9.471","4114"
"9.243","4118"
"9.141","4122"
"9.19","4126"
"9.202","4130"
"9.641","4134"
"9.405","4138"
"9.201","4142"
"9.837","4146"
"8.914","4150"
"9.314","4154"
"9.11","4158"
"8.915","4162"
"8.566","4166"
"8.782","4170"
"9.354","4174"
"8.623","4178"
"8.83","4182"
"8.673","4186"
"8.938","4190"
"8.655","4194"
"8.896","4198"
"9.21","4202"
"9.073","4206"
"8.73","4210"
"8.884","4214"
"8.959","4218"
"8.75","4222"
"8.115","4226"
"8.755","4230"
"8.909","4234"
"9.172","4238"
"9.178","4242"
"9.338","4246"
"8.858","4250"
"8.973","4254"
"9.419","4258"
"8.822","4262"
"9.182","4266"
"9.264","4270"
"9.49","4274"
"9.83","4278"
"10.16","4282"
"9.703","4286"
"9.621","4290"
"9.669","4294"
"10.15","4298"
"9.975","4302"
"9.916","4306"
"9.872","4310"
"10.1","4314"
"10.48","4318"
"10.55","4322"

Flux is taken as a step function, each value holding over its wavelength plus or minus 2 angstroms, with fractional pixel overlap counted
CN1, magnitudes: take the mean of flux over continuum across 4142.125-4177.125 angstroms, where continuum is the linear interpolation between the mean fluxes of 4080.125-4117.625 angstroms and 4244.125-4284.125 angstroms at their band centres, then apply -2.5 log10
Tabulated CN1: 0.04 mag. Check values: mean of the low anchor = 9.46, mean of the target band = 9.09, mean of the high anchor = 9.33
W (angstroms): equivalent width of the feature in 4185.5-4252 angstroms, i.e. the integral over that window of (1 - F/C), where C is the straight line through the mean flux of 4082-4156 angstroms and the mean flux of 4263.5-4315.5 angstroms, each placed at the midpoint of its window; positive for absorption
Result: 4.91 angstroms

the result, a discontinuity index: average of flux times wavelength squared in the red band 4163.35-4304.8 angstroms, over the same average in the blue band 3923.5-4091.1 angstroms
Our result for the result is 1.09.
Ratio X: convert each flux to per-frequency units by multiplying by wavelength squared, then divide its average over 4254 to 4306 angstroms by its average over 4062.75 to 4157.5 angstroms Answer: 1.1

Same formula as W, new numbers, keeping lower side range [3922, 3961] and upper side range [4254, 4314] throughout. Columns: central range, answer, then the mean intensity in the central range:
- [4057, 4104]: 2.1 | 9.33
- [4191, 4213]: 1.8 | 8.91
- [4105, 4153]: 2.1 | 9.32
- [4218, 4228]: 1.2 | 8.54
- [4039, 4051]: 0.9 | 9.03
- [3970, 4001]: 1.4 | 9.39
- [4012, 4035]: 1.5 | 9.15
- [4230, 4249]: 1.1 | 9.09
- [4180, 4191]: 1.0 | 8.8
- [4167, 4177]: 0.8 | 8.97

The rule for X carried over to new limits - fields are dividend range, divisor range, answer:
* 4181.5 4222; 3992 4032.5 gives 1.04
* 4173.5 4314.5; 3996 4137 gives 1.09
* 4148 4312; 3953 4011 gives 1.08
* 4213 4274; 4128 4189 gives 1.03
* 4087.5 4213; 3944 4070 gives 1.05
